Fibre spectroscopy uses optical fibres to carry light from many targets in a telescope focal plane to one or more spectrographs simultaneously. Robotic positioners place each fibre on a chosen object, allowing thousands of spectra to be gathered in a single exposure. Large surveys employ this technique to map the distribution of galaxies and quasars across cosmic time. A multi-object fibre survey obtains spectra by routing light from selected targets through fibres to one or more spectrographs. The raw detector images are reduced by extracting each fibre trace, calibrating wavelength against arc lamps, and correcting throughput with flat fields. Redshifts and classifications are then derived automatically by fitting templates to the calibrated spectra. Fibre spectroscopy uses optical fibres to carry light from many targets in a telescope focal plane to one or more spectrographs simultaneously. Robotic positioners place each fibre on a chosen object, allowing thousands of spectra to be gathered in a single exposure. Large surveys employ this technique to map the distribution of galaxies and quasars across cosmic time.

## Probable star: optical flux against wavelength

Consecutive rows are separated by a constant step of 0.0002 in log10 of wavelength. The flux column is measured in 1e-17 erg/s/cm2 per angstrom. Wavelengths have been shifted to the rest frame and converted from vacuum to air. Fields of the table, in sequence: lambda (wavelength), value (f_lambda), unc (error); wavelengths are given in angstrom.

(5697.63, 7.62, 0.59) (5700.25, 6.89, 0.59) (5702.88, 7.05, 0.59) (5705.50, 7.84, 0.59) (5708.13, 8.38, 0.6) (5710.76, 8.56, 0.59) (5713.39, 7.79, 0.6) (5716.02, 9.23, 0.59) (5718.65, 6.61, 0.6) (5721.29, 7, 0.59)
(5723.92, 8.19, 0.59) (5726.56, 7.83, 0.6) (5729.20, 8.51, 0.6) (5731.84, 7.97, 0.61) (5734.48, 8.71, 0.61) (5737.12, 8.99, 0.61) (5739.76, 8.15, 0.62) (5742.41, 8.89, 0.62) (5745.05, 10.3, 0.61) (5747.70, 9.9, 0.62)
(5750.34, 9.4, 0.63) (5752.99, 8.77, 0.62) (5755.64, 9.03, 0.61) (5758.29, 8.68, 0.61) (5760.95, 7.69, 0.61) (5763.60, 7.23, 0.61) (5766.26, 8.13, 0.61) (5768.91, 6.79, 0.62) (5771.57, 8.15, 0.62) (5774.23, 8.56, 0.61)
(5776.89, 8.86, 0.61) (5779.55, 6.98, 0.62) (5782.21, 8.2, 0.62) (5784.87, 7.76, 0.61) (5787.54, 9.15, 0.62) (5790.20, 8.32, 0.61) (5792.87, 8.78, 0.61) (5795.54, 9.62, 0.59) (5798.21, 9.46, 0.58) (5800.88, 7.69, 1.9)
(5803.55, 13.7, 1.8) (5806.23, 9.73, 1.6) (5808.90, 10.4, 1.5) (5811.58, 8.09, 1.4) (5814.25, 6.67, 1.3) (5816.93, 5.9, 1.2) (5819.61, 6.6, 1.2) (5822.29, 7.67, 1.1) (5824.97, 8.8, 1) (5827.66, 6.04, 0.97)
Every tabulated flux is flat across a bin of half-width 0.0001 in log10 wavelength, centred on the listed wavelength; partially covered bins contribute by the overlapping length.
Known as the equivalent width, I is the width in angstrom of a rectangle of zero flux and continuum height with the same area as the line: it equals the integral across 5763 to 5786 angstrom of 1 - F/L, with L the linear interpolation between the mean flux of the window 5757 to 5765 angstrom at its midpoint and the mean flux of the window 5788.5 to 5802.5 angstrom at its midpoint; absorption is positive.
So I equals 1.1 angstrom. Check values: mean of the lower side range 7.86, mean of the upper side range 8.89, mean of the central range 7.87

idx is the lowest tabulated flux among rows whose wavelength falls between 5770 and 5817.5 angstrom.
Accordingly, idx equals 5.9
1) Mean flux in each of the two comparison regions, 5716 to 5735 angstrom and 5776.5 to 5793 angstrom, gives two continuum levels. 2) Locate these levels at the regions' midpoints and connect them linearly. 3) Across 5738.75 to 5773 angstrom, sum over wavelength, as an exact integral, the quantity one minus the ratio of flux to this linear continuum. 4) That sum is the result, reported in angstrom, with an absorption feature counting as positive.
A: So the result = -2.1 angstrom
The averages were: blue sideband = 7.89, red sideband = 8.23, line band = 8.55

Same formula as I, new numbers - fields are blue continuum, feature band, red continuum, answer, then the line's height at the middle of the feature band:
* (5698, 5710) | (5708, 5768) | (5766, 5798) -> -3.86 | 7.91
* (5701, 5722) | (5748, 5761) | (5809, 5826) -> -2.08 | 7.68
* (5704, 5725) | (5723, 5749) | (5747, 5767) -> -1.52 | 8.26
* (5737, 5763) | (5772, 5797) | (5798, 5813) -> 2.75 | 9.51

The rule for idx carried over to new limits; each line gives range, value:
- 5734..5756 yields 8.15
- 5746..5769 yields 6.79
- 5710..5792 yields 6.61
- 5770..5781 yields 6.98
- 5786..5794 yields 8.32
